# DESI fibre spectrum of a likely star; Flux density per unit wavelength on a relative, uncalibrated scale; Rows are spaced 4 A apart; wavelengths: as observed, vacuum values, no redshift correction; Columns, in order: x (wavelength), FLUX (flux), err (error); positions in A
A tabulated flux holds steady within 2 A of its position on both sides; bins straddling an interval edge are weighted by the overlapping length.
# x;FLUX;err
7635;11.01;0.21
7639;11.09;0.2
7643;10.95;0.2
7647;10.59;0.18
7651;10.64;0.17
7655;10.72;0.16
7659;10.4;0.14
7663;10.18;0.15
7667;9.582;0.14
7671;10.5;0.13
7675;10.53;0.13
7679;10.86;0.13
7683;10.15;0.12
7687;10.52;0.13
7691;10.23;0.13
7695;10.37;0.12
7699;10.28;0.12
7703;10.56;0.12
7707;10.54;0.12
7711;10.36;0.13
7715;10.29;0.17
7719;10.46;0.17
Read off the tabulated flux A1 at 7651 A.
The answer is 10.64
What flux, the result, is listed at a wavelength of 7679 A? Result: 10.86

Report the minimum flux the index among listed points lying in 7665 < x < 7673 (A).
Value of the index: 9.582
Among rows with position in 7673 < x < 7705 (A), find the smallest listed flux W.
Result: 10.15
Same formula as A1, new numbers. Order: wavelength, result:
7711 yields 10.36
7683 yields 10.15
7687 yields 10.52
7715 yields 10.29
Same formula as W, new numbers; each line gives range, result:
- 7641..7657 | 10.59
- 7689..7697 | 10.23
